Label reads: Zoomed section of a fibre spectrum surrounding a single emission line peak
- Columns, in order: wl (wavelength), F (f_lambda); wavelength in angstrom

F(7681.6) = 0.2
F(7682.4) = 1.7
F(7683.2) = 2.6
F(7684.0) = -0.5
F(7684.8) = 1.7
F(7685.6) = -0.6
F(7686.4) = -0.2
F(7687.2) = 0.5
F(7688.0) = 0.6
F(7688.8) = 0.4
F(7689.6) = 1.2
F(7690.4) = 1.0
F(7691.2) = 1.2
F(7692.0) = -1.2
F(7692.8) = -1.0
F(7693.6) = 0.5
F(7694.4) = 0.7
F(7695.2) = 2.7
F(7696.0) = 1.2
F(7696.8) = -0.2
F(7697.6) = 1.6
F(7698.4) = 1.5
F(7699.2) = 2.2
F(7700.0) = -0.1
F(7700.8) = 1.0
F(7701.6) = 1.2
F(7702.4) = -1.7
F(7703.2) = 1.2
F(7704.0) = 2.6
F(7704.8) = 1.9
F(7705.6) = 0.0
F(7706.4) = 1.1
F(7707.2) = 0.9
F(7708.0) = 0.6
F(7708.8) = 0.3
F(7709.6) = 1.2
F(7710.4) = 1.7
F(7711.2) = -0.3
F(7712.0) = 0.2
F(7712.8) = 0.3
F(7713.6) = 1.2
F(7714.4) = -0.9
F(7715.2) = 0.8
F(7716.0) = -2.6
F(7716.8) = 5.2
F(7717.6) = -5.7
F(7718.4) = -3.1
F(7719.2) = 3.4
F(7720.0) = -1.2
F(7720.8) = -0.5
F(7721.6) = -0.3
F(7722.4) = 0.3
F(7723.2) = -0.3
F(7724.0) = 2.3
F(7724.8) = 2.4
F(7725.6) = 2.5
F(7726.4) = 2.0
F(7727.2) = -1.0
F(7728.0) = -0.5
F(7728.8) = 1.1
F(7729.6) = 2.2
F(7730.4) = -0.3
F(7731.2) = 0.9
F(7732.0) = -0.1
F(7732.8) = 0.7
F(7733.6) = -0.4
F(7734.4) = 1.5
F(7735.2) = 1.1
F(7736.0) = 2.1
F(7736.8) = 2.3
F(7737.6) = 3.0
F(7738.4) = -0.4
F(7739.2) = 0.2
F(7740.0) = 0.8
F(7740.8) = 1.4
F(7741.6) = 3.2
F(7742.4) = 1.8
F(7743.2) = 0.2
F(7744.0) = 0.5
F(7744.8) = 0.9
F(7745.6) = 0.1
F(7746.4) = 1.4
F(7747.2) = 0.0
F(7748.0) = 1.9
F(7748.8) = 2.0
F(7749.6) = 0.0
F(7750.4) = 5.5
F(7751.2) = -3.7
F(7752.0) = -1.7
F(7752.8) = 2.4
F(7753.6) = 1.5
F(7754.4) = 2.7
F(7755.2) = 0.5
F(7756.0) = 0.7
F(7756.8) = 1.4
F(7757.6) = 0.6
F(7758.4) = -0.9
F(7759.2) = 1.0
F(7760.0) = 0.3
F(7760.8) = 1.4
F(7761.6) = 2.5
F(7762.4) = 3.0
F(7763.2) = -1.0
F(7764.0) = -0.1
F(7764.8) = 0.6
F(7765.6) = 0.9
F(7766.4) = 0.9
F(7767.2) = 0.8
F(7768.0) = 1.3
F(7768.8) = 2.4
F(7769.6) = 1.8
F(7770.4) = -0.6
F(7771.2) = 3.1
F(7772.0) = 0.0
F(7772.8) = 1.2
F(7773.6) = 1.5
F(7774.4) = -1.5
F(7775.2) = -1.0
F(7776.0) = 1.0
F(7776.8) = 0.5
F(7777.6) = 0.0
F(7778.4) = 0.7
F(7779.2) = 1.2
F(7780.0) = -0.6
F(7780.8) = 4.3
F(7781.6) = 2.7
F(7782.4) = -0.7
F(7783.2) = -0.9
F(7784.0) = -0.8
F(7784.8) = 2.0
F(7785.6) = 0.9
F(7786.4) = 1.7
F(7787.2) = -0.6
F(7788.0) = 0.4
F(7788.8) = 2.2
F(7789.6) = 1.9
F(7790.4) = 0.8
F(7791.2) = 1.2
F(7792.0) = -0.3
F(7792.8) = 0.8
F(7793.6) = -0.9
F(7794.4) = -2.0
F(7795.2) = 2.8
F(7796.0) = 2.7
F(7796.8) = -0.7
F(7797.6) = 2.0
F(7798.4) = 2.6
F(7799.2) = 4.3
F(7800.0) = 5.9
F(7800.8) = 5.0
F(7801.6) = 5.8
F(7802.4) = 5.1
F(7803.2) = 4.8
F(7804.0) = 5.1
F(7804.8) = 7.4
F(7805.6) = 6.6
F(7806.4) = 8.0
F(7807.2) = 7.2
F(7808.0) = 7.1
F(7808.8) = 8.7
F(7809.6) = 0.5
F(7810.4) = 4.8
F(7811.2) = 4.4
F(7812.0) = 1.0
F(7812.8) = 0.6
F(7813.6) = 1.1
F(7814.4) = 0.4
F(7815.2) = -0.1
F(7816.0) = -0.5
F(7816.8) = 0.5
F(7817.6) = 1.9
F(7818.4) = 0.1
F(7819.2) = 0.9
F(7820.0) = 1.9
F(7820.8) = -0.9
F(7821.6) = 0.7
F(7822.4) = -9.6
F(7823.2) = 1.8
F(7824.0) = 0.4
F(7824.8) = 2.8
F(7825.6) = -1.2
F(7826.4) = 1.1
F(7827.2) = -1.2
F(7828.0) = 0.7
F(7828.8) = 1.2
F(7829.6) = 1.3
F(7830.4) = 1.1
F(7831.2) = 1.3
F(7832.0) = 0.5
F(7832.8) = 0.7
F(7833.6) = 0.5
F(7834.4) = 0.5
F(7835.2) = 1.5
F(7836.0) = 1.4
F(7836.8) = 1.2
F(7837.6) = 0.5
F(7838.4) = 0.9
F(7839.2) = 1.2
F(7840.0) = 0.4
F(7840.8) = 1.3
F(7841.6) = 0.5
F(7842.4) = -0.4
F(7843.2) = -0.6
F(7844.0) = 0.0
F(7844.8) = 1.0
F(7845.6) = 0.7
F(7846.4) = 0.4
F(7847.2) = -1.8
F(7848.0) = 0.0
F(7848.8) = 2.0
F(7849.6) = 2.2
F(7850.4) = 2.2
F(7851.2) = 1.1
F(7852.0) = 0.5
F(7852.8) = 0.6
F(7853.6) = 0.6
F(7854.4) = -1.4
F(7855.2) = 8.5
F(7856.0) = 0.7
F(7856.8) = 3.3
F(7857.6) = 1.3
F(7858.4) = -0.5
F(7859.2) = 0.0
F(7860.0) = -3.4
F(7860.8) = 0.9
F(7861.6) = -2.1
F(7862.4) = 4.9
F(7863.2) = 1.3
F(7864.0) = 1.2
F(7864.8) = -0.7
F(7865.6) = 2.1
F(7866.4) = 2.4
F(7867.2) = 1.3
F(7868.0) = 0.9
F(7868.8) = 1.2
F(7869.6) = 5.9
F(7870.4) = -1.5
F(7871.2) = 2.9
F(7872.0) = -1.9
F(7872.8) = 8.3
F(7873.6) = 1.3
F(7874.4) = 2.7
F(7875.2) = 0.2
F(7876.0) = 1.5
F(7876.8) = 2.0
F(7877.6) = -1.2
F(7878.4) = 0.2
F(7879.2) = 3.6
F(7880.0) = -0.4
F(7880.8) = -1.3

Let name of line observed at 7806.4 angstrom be [O II]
